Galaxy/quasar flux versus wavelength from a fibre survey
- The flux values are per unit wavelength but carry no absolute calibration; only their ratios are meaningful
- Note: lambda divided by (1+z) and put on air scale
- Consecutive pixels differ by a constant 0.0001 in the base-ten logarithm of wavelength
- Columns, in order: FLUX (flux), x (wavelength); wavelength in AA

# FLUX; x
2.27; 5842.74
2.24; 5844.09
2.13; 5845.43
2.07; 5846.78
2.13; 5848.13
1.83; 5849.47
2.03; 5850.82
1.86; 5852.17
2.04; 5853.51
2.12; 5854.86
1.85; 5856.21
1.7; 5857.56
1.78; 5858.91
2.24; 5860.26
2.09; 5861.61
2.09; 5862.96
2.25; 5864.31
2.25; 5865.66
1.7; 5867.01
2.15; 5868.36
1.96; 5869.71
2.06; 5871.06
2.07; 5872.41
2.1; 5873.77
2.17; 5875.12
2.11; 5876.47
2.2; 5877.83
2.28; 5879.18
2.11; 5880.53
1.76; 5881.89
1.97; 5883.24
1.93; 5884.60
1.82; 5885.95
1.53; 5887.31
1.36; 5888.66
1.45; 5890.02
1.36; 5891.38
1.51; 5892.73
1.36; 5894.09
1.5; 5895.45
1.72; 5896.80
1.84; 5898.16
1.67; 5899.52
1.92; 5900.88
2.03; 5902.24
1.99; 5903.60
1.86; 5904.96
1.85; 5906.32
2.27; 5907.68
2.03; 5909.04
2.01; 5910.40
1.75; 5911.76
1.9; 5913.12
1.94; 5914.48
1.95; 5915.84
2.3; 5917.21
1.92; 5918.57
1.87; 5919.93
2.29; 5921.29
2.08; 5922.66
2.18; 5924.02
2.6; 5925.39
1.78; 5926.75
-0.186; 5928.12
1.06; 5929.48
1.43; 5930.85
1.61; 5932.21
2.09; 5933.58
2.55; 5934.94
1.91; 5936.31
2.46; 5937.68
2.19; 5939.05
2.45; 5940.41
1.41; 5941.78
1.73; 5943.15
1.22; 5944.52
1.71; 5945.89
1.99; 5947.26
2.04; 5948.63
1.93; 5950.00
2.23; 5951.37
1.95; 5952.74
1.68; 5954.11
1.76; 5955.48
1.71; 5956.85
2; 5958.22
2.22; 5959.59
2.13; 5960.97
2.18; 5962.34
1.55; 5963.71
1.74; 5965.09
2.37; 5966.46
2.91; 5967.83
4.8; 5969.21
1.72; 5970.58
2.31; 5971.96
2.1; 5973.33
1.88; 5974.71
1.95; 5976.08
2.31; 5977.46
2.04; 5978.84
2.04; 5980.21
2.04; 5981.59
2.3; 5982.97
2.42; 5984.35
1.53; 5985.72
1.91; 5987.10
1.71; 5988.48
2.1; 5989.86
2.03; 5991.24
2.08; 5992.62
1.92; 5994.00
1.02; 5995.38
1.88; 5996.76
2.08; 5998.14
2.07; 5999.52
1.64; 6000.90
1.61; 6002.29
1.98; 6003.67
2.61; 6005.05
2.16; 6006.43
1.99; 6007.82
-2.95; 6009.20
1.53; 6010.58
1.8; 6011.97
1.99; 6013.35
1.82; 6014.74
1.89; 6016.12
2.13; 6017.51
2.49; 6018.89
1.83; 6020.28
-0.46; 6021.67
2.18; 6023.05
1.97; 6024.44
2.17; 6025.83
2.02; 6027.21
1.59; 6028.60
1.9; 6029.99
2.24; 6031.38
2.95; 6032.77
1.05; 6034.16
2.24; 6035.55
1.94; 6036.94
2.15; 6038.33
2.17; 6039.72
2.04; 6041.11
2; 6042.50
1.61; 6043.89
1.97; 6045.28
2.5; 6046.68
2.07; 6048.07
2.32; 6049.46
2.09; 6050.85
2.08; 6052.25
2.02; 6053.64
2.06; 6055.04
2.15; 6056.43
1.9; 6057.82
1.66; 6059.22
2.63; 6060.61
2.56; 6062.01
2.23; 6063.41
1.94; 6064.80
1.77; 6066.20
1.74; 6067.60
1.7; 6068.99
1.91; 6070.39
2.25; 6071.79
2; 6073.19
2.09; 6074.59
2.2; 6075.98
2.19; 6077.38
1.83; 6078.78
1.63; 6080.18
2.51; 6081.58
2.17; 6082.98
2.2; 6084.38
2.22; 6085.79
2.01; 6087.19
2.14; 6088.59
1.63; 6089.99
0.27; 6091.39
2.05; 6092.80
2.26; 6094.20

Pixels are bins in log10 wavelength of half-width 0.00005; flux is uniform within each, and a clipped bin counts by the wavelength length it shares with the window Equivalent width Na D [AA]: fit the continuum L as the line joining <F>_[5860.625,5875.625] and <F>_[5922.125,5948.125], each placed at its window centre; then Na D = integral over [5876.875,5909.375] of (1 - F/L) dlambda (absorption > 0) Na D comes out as 2.84 AA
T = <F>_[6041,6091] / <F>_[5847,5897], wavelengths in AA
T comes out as 1.07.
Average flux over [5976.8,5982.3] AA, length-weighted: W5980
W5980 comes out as 2.11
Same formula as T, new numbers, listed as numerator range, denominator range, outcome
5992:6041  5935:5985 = 0.84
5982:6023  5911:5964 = 0.90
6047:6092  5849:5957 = 1.06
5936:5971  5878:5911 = 1.15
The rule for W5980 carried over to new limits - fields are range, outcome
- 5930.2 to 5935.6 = 1.92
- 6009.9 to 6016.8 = 1.81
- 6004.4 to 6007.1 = 2.39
